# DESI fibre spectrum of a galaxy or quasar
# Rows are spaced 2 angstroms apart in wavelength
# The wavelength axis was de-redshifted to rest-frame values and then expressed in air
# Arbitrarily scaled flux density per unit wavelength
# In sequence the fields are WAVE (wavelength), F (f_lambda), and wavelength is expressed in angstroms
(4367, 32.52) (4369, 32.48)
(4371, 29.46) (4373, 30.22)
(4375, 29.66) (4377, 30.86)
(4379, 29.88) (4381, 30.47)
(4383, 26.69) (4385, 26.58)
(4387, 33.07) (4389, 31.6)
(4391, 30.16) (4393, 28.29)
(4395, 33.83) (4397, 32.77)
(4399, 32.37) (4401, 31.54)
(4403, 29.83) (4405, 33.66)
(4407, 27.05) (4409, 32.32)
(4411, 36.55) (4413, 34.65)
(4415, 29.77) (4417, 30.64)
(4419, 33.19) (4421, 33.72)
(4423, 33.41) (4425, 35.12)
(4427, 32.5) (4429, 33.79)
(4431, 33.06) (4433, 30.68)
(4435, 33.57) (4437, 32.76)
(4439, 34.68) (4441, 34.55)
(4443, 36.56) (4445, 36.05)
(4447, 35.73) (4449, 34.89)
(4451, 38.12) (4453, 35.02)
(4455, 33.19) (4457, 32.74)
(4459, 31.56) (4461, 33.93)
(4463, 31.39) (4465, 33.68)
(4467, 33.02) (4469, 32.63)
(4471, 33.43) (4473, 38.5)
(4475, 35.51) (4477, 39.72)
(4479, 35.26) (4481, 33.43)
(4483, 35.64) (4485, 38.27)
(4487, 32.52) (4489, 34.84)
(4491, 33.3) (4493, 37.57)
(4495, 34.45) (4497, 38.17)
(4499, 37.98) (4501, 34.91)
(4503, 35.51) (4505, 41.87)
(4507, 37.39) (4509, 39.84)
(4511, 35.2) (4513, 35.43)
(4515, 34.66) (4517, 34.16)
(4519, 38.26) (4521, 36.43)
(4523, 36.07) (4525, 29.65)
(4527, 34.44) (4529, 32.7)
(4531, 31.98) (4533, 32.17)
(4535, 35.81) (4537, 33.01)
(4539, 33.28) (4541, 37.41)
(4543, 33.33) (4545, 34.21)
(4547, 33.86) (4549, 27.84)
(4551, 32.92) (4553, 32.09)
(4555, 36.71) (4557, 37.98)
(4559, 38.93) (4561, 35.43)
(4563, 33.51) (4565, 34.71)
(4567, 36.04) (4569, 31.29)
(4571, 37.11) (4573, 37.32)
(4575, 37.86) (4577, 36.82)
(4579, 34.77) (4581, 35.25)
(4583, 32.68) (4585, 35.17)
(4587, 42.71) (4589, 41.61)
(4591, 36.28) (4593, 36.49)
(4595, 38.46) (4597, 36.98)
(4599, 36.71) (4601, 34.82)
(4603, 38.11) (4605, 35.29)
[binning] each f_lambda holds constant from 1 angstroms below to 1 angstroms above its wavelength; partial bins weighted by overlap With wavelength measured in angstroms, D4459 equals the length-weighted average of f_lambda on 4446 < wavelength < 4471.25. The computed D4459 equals 33.8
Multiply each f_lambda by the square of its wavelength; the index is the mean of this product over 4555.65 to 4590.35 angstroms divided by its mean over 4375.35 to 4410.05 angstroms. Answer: 1.29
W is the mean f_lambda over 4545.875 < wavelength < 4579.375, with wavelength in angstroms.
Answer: 35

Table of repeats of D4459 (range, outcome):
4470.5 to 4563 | 35.3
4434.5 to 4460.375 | 34.6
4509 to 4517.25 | 35.5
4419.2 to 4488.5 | 34.4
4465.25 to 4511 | 36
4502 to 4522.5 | 36.9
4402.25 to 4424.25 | 32.3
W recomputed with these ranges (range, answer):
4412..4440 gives 33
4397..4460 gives 33.3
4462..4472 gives 32.8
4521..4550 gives 33.4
